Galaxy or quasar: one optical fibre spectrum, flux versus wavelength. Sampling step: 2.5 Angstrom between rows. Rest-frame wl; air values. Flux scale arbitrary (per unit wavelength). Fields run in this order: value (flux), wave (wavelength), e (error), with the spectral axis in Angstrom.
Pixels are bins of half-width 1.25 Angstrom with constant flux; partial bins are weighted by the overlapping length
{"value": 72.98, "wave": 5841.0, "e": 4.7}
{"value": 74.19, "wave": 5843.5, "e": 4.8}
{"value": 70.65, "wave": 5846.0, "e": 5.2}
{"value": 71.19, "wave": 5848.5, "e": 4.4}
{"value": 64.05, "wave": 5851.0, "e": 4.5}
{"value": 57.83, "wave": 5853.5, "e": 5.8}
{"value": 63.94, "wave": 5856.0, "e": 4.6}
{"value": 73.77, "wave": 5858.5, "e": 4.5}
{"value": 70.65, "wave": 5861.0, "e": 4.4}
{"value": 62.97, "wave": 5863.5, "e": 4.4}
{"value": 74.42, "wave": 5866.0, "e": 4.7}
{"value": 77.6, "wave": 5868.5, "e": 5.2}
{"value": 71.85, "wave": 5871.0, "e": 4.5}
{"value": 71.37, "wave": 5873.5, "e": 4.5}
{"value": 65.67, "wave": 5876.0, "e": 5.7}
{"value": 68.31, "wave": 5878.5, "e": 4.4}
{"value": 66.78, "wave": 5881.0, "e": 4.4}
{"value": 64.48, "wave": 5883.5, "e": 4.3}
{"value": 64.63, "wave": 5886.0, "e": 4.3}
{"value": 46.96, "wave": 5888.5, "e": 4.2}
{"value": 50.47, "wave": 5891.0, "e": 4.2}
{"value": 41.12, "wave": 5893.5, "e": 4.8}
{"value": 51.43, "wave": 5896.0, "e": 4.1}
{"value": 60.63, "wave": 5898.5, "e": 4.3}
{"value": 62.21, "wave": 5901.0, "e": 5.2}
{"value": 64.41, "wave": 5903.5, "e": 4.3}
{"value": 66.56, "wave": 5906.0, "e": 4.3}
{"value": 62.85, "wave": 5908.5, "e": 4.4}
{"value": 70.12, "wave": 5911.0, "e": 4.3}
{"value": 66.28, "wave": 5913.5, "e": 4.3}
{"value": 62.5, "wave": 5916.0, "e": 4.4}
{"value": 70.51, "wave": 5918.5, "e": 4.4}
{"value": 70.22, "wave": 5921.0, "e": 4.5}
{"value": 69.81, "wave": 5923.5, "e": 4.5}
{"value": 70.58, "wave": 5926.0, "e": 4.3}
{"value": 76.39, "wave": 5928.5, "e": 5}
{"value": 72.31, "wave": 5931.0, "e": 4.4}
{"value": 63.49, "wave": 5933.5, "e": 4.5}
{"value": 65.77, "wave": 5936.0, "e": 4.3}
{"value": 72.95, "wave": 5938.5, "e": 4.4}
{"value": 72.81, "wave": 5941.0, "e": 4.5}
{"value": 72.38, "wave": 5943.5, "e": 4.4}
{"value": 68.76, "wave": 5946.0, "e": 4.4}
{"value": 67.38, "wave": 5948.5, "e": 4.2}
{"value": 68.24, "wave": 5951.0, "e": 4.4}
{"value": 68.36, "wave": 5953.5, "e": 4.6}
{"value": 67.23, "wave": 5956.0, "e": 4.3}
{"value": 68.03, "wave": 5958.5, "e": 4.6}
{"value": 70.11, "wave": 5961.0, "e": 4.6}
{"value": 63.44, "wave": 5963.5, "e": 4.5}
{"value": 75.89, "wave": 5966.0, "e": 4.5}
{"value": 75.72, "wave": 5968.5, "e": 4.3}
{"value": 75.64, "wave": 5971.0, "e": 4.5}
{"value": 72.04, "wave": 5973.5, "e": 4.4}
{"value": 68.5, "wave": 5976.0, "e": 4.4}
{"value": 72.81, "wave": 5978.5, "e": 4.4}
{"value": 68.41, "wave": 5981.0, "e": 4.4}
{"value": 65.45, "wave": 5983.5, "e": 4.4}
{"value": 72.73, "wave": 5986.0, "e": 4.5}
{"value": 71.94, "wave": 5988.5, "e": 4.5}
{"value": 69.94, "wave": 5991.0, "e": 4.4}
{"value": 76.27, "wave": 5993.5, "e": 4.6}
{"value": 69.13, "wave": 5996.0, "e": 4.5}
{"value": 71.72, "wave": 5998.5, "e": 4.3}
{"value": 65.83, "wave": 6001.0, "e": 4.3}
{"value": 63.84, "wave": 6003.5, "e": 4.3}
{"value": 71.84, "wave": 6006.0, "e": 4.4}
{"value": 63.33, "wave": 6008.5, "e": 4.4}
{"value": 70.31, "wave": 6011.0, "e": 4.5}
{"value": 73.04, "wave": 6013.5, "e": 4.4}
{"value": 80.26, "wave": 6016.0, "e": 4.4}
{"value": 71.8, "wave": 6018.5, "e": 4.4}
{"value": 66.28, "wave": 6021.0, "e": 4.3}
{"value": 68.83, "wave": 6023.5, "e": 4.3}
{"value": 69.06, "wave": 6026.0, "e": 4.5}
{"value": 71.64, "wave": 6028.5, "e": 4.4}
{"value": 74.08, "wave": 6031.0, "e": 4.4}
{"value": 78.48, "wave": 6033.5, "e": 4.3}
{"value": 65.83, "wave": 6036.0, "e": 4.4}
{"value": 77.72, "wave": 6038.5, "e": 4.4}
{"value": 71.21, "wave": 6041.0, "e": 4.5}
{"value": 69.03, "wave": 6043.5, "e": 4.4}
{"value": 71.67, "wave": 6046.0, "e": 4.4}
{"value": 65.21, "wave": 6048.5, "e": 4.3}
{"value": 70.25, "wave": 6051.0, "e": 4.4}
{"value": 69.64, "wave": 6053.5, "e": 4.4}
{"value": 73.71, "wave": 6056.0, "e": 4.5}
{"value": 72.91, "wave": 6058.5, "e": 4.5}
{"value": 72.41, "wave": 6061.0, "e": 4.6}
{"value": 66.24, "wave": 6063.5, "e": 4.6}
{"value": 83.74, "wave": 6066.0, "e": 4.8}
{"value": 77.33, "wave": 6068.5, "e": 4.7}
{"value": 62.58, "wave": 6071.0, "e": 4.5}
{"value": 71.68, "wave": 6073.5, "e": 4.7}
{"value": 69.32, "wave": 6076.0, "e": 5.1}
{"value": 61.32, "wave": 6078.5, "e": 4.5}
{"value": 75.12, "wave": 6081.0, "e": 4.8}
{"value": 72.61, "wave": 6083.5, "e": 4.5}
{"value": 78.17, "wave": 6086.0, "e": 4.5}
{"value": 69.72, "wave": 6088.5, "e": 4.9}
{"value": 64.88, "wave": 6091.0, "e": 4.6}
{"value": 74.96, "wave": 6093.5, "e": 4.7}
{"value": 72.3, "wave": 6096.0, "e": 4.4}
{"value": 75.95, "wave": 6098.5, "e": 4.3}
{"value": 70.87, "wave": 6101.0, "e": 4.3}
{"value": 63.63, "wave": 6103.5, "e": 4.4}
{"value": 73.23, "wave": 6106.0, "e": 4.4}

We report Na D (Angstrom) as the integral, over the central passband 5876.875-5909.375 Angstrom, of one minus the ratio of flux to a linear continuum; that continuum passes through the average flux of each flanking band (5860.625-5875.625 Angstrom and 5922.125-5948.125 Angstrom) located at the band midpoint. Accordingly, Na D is 5.3 Angstrom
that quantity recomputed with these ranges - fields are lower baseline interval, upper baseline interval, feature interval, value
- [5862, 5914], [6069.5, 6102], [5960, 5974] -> -1.23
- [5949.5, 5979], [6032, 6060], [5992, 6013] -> 0.51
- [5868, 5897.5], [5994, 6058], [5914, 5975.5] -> -4.34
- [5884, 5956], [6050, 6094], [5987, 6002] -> -0.61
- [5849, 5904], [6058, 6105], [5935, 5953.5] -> -1.01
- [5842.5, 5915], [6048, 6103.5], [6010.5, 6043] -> -1.17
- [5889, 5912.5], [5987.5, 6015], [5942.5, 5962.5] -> -1.35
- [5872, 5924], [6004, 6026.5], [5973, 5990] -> -0.51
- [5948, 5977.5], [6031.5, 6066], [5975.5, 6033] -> 0.34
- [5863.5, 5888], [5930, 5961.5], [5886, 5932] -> 3.79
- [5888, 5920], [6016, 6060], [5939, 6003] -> -4.54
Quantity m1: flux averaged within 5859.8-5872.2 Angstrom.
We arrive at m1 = 71.5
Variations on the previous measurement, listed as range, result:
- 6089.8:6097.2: 70.7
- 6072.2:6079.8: 67.5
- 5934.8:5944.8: 71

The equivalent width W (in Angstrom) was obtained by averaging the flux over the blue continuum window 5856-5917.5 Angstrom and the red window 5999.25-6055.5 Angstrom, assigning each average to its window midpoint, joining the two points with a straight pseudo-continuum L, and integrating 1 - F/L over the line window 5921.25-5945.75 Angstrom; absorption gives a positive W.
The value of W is -1.6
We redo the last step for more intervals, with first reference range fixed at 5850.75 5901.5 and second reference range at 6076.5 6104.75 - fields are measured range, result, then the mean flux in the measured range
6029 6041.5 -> -0.8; 73.5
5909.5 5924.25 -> -0.7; 68.1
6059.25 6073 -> -0.5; 72.4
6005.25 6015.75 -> -0.4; 70.5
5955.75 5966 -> -0.3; 68.3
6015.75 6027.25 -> -0.3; 70.5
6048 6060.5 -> -0.2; 70.8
